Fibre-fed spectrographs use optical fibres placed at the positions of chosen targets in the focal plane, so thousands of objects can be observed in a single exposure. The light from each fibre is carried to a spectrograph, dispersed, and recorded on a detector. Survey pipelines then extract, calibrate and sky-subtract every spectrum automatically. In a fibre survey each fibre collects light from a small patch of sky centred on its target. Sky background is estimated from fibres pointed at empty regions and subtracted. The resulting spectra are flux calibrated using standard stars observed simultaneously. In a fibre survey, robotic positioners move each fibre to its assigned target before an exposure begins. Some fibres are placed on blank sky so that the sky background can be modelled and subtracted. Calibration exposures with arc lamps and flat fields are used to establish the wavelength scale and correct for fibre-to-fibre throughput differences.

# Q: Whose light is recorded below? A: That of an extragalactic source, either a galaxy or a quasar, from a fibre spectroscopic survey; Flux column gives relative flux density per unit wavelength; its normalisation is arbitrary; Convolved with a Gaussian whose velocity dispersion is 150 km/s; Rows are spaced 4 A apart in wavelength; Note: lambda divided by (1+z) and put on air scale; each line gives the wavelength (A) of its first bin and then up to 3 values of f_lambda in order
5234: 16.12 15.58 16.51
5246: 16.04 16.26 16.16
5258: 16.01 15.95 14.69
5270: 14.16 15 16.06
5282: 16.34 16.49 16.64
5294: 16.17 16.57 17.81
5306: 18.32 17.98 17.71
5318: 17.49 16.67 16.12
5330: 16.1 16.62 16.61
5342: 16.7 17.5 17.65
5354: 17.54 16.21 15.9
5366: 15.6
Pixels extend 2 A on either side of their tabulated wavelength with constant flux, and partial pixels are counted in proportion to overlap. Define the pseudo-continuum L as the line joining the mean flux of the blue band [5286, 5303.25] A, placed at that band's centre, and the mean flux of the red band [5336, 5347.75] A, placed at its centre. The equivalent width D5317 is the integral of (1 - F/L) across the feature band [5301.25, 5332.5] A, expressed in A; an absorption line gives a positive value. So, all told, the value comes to -0.80 A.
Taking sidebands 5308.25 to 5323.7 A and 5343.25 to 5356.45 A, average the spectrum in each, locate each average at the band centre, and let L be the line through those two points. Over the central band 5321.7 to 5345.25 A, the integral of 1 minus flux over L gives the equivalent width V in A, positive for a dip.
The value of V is 1.3 A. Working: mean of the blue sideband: 17.5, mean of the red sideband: 17.5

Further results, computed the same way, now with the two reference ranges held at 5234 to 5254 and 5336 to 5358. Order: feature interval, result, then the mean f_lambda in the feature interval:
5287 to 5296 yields 0.08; 16.4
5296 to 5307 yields -0.55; 17.5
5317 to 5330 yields 0.21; 16.6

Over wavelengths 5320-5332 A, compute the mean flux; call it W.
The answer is 16.3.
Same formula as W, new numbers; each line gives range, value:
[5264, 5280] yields 15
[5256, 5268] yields 15.5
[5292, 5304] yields 16.8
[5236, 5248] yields 16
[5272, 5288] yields 16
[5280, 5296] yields 16.4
